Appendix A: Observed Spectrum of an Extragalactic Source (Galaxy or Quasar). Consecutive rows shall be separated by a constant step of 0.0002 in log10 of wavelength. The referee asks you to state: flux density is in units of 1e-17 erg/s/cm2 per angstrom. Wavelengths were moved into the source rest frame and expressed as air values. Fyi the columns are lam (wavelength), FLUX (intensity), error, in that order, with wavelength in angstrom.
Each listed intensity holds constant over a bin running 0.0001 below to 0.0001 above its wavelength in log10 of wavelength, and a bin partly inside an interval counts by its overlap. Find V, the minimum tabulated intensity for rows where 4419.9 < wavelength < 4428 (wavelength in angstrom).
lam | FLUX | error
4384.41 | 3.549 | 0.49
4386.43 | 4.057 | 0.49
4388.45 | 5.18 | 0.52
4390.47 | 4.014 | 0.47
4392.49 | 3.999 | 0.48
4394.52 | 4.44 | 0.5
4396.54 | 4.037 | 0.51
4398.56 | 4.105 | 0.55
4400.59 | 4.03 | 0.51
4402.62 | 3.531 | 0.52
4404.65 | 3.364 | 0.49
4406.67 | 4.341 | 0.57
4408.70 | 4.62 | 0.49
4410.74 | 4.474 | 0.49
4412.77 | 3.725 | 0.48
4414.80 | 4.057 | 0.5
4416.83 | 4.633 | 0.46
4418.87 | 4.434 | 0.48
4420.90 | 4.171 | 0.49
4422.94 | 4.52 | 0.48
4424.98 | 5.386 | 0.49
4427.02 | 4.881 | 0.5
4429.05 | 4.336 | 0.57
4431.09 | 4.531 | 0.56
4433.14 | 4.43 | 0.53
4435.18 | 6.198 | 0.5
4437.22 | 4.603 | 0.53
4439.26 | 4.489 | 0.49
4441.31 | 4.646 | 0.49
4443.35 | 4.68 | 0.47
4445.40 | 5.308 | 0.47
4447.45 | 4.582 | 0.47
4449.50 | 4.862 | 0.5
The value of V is 4.171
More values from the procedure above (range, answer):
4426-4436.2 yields 4.336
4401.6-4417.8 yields 3.364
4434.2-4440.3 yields 4.489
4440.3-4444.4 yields 4.646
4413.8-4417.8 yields 4.057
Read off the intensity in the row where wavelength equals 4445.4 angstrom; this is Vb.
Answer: 5.308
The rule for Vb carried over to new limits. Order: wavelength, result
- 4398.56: 4.105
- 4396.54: 4.037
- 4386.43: 4.057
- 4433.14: 4.43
